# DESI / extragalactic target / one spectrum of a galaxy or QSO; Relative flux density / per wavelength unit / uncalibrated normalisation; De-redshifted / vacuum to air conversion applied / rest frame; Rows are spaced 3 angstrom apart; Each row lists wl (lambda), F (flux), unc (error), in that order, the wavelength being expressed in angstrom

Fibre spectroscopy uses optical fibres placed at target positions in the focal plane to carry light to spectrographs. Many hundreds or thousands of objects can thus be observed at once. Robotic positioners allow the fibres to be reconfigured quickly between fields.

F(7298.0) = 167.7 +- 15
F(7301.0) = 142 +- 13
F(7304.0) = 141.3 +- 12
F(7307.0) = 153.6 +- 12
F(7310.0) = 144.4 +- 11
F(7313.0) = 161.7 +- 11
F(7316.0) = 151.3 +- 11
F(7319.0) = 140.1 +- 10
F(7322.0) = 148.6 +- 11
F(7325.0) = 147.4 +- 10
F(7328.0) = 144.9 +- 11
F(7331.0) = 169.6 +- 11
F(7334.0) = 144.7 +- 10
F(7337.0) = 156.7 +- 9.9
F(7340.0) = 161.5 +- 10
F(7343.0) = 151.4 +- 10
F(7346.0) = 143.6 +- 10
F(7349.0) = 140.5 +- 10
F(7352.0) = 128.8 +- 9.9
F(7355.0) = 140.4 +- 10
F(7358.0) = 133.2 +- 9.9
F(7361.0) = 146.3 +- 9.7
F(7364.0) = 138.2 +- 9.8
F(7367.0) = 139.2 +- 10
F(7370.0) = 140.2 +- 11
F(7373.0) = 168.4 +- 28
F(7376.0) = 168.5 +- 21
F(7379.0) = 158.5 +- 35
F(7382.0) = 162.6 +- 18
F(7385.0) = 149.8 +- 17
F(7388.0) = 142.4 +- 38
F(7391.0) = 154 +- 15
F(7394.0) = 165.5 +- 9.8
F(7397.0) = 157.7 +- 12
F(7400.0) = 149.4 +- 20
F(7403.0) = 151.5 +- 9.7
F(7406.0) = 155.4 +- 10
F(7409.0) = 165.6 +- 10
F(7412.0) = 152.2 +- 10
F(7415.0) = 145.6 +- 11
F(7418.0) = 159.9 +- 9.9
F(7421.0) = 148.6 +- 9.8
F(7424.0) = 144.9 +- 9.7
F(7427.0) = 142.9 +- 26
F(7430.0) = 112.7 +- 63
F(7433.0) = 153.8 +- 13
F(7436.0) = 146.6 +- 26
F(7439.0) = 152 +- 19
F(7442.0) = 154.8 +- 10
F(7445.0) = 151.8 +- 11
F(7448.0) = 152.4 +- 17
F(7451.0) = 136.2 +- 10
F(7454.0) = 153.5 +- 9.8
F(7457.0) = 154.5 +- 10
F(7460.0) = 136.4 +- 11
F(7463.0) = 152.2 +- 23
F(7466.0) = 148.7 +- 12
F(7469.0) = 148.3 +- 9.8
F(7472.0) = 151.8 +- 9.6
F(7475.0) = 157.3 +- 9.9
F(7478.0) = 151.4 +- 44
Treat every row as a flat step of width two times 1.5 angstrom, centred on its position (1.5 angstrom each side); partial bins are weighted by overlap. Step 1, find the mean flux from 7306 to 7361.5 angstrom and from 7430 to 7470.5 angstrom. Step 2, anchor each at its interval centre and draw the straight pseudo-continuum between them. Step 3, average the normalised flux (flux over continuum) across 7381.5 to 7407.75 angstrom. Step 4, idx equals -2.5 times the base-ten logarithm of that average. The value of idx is -0.04 mag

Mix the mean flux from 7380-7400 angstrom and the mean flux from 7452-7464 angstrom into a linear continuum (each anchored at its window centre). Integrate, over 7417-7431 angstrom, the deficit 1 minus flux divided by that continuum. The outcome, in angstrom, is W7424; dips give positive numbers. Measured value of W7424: 0.9 angstrom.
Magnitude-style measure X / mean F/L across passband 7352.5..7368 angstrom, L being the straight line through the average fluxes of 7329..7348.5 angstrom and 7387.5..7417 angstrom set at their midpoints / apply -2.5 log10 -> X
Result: 0.112 mag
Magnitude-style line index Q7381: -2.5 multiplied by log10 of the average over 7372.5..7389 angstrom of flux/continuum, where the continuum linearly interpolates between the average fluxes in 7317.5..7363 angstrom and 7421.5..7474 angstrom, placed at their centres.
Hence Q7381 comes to -0.08 mag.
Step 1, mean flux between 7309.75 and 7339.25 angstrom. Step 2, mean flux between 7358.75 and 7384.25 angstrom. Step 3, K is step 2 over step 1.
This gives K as 1.00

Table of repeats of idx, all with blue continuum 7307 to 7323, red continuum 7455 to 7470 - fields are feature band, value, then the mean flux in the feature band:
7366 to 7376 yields -0.03 mag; 153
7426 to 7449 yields 0.02 mag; 146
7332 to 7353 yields 0.01 mag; 148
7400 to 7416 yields -0.04 mag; 154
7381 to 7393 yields -0.02 mag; 152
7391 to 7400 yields -0.07 mag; 158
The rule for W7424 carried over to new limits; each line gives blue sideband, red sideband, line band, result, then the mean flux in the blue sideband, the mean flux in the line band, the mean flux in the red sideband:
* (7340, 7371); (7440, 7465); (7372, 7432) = -3.2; 141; 153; 149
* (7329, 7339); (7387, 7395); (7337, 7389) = 2.4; 157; 148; 154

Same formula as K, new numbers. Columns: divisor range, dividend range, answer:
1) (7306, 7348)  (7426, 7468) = 0.97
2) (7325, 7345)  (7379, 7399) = 1.01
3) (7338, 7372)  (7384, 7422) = 1.08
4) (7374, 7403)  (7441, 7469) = 0.95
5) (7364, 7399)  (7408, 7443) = 0.96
